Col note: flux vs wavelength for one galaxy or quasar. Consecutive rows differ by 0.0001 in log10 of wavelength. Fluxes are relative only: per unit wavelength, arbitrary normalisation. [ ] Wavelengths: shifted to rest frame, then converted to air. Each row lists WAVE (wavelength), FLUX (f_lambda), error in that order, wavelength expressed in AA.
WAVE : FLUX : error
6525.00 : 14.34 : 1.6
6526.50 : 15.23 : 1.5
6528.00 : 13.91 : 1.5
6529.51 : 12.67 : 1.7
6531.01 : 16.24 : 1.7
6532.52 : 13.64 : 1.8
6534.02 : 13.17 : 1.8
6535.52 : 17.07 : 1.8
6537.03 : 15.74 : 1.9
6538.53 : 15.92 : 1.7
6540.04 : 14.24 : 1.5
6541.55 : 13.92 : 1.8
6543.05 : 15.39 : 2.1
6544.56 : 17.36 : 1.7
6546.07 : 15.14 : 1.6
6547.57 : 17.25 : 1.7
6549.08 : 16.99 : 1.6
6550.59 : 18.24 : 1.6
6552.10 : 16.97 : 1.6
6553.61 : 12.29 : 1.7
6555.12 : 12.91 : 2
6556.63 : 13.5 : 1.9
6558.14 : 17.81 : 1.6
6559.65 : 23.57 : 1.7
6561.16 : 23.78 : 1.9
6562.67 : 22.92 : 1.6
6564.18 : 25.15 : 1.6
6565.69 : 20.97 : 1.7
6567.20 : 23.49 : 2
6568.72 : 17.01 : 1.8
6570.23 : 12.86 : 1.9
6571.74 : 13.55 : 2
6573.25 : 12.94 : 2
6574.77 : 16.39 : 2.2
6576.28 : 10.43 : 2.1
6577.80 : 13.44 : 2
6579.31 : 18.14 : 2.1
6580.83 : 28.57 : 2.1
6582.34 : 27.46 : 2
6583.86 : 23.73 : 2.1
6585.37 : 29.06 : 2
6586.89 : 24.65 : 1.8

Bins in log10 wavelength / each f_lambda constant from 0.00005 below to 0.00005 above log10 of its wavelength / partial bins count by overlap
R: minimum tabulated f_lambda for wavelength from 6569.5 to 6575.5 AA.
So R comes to 12.86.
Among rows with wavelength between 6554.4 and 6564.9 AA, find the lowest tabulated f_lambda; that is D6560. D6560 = 12.91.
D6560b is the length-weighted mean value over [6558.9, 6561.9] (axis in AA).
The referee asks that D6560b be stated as 23.7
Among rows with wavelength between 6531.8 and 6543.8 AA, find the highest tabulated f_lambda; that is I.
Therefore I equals 17.07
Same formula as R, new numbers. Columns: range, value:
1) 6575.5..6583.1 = 10.43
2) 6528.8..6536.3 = 12.67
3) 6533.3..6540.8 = 13.17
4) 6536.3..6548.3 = 13.92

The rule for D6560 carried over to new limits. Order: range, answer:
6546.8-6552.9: 16.97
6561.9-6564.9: 22.92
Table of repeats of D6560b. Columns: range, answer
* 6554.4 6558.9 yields 14.8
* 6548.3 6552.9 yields 17.3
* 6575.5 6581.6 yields 17.7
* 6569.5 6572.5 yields 13.2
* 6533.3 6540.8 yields 15.2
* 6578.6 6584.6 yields 24.5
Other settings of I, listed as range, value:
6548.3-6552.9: 18.24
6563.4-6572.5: 25.15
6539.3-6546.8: 17.36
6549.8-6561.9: 23.78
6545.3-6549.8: 17.25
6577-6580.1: 18.14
